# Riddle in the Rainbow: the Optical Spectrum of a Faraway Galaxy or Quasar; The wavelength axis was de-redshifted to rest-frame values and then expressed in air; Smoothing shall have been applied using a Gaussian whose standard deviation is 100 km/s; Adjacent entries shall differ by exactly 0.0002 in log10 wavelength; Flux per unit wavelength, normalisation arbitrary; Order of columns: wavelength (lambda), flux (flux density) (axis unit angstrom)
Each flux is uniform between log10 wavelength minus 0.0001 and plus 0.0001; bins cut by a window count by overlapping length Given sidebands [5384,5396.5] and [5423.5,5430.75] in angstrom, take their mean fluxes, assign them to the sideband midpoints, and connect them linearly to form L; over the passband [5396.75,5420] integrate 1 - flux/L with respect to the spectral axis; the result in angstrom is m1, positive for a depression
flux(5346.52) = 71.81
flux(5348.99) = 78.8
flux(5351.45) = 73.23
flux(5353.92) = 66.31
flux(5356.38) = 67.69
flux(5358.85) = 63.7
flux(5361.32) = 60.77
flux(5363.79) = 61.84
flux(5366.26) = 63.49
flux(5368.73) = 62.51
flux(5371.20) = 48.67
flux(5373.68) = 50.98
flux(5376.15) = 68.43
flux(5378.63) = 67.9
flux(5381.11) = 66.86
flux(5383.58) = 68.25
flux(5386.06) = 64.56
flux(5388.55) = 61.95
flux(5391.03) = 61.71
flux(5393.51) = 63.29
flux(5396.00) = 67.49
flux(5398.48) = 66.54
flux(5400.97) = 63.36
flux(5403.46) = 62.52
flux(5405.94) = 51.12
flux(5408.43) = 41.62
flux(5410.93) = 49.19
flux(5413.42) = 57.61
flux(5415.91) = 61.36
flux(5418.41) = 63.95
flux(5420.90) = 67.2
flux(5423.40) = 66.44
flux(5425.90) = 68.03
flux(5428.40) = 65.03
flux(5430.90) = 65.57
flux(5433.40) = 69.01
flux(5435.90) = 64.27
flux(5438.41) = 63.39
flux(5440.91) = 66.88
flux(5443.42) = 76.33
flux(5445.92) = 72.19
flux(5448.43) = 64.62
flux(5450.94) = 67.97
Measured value 2.6 angstrom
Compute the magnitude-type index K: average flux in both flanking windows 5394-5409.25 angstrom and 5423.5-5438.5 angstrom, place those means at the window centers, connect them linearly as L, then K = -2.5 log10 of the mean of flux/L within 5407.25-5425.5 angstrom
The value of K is 0.08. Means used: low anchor 59.5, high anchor 66.1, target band 58.7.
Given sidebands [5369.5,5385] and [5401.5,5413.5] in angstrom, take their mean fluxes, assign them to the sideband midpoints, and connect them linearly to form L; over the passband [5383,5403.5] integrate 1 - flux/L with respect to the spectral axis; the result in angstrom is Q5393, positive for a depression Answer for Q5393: -2.7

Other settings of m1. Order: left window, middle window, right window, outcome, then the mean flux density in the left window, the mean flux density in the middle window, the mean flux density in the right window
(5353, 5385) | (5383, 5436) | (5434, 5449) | 2.9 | 62.9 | 62.2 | 68.2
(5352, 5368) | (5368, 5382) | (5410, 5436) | 0.8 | 64.3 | 60.7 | 63.6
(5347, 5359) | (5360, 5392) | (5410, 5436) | 2.9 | 70.6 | 62.2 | 63.6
